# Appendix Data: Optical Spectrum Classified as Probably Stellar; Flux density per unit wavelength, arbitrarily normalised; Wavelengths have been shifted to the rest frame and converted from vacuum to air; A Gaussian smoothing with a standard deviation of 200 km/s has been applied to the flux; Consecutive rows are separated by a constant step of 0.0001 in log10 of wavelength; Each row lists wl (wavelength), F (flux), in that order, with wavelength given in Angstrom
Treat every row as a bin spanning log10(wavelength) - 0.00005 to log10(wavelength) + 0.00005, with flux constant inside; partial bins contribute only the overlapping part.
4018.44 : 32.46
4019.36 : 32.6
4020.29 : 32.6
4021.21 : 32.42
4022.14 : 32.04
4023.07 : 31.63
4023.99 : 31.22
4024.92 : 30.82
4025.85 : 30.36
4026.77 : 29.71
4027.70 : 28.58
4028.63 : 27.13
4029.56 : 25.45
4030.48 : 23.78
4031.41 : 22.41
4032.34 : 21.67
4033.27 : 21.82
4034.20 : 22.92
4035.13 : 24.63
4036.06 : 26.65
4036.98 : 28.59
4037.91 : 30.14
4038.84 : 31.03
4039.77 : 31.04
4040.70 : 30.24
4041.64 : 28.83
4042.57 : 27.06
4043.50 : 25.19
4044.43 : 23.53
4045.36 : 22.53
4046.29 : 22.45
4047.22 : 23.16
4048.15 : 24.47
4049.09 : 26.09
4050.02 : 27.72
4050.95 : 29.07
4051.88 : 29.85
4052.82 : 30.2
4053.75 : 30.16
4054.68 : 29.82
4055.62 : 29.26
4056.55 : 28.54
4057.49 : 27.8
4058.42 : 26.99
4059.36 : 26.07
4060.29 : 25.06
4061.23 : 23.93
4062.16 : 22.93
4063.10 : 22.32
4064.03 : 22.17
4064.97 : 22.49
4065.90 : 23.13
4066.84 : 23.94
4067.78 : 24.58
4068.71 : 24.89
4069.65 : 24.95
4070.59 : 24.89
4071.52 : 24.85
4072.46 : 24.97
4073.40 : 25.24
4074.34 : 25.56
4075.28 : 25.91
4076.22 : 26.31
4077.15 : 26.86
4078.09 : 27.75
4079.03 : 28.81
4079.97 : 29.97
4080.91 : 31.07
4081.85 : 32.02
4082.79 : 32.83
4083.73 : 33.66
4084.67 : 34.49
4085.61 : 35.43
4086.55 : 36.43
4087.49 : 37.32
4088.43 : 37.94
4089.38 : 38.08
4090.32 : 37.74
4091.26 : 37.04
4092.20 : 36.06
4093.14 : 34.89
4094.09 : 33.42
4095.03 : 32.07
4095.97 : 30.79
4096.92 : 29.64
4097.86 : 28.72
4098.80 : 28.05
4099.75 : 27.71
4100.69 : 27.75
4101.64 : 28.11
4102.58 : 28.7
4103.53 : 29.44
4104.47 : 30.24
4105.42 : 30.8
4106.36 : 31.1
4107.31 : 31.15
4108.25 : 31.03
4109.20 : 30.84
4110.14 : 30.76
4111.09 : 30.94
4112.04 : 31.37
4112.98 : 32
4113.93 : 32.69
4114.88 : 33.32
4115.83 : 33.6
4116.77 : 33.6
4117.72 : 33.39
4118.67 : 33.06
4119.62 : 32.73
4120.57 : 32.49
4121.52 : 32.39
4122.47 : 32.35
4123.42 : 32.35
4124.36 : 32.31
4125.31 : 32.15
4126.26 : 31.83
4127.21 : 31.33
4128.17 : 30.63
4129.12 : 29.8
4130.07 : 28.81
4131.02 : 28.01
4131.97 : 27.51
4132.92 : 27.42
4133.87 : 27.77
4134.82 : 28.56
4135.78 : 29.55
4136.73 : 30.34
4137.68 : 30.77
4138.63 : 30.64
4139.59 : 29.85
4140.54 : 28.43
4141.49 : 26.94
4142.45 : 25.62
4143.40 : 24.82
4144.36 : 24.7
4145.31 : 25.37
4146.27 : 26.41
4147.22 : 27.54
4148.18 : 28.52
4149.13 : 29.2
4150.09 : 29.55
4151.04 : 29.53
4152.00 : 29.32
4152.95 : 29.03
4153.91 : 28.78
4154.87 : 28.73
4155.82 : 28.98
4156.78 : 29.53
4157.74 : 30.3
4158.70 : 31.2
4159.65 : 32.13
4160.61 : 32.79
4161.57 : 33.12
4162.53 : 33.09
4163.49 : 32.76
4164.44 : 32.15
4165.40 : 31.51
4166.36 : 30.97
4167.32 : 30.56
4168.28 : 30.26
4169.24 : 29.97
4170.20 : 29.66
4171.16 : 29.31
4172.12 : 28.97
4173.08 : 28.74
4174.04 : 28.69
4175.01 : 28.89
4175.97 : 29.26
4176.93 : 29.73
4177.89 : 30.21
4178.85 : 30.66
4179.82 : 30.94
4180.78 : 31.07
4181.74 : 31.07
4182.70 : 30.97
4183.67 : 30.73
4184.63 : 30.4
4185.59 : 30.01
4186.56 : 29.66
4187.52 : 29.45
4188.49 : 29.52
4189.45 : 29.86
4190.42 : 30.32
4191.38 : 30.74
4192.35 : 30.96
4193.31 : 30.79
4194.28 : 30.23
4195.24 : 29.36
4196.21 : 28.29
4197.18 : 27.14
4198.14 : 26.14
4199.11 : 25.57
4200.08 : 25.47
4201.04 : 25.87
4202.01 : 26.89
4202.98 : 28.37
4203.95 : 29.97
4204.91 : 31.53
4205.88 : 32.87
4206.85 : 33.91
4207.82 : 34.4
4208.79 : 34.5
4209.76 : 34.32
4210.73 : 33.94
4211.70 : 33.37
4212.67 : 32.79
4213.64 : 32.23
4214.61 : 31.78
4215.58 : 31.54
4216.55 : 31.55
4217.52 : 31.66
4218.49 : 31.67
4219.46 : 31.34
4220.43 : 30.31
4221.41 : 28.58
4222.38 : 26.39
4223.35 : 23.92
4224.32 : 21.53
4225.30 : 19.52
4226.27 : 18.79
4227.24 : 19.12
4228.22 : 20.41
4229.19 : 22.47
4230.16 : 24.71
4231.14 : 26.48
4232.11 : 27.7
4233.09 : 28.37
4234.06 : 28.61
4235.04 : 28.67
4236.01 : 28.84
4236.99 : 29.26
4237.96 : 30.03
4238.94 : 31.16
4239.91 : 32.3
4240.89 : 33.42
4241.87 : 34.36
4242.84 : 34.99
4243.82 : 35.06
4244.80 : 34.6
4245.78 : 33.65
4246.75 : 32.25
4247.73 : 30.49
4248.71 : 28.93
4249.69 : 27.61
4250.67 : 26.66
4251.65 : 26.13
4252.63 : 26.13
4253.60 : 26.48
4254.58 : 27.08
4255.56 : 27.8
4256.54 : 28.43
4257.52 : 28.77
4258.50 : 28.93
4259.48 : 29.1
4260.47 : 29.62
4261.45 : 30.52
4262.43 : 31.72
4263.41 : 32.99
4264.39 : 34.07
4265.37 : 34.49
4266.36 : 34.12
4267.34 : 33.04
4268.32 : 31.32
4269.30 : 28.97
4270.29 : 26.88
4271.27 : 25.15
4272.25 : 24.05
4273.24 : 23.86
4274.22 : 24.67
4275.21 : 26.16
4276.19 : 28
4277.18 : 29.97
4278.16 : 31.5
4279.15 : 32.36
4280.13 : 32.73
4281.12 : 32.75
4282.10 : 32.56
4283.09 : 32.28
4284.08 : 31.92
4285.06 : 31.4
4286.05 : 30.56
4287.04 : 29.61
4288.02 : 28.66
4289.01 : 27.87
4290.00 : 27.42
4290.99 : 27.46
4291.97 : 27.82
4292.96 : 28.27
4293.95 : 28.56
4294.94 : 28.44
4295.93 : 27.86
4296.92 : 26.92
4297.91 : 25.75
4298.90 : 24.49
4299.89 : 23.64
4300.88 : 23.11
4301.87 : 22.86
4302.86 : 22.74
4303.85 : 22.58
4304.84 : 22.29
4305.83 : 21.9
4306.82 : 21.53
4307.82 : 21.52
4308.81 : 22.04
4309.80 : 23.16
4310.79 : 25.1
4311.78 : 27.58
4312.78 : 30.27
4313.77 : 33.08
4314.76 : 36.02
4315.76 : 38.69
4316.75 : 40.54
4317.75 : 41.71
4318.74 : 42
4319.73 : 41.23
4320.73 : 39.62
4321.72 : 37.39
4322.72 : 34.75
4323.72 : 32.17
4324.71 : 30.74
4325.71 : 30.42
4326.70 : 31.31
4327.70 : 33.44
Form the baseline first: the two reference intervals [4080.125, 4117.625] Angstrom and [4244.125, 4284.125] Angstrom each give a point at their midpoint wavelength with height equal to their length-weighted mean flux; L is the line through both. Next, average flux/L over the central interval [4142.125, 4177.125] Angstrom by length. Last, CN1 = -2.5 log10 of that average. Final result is 0.07 mag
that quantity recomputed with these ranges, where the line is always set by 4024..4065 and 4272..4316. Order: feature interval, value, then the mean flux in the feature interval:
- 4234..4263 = -0.10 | 30.1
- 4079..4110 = -0.20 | 32.3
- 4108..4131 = -0.18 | 31.8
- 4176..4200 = -0.10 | 29.7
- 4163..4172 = -0.14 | 30.7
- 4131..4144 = -0.05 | 28.3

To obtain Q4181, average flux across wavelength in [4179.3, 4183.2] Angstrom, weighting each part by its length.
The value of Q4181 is 31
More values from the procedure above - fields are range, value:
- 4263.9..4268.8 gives 33.4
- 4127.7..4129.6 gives 30.2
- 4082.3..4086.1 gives 34.1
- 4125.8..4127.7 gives 31.4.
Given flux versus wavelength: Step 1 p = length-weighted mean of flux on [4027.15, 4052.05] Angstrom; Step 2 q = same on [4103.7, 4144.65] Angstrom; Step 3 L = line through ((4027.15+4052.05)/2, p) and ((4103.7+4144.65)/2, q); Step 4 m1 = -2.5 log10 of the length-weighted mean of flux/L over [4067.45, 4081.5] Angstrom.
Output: 0.056 mag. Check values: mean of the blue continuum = 26.1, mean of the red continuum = 30.5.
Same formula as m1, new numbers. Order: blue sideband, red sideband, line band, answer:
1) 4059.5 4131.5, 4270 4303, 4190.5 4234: 0.01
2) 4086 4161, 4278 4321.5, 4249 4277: 0.04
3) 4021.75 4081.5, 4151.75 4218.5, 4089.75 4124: -0.13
